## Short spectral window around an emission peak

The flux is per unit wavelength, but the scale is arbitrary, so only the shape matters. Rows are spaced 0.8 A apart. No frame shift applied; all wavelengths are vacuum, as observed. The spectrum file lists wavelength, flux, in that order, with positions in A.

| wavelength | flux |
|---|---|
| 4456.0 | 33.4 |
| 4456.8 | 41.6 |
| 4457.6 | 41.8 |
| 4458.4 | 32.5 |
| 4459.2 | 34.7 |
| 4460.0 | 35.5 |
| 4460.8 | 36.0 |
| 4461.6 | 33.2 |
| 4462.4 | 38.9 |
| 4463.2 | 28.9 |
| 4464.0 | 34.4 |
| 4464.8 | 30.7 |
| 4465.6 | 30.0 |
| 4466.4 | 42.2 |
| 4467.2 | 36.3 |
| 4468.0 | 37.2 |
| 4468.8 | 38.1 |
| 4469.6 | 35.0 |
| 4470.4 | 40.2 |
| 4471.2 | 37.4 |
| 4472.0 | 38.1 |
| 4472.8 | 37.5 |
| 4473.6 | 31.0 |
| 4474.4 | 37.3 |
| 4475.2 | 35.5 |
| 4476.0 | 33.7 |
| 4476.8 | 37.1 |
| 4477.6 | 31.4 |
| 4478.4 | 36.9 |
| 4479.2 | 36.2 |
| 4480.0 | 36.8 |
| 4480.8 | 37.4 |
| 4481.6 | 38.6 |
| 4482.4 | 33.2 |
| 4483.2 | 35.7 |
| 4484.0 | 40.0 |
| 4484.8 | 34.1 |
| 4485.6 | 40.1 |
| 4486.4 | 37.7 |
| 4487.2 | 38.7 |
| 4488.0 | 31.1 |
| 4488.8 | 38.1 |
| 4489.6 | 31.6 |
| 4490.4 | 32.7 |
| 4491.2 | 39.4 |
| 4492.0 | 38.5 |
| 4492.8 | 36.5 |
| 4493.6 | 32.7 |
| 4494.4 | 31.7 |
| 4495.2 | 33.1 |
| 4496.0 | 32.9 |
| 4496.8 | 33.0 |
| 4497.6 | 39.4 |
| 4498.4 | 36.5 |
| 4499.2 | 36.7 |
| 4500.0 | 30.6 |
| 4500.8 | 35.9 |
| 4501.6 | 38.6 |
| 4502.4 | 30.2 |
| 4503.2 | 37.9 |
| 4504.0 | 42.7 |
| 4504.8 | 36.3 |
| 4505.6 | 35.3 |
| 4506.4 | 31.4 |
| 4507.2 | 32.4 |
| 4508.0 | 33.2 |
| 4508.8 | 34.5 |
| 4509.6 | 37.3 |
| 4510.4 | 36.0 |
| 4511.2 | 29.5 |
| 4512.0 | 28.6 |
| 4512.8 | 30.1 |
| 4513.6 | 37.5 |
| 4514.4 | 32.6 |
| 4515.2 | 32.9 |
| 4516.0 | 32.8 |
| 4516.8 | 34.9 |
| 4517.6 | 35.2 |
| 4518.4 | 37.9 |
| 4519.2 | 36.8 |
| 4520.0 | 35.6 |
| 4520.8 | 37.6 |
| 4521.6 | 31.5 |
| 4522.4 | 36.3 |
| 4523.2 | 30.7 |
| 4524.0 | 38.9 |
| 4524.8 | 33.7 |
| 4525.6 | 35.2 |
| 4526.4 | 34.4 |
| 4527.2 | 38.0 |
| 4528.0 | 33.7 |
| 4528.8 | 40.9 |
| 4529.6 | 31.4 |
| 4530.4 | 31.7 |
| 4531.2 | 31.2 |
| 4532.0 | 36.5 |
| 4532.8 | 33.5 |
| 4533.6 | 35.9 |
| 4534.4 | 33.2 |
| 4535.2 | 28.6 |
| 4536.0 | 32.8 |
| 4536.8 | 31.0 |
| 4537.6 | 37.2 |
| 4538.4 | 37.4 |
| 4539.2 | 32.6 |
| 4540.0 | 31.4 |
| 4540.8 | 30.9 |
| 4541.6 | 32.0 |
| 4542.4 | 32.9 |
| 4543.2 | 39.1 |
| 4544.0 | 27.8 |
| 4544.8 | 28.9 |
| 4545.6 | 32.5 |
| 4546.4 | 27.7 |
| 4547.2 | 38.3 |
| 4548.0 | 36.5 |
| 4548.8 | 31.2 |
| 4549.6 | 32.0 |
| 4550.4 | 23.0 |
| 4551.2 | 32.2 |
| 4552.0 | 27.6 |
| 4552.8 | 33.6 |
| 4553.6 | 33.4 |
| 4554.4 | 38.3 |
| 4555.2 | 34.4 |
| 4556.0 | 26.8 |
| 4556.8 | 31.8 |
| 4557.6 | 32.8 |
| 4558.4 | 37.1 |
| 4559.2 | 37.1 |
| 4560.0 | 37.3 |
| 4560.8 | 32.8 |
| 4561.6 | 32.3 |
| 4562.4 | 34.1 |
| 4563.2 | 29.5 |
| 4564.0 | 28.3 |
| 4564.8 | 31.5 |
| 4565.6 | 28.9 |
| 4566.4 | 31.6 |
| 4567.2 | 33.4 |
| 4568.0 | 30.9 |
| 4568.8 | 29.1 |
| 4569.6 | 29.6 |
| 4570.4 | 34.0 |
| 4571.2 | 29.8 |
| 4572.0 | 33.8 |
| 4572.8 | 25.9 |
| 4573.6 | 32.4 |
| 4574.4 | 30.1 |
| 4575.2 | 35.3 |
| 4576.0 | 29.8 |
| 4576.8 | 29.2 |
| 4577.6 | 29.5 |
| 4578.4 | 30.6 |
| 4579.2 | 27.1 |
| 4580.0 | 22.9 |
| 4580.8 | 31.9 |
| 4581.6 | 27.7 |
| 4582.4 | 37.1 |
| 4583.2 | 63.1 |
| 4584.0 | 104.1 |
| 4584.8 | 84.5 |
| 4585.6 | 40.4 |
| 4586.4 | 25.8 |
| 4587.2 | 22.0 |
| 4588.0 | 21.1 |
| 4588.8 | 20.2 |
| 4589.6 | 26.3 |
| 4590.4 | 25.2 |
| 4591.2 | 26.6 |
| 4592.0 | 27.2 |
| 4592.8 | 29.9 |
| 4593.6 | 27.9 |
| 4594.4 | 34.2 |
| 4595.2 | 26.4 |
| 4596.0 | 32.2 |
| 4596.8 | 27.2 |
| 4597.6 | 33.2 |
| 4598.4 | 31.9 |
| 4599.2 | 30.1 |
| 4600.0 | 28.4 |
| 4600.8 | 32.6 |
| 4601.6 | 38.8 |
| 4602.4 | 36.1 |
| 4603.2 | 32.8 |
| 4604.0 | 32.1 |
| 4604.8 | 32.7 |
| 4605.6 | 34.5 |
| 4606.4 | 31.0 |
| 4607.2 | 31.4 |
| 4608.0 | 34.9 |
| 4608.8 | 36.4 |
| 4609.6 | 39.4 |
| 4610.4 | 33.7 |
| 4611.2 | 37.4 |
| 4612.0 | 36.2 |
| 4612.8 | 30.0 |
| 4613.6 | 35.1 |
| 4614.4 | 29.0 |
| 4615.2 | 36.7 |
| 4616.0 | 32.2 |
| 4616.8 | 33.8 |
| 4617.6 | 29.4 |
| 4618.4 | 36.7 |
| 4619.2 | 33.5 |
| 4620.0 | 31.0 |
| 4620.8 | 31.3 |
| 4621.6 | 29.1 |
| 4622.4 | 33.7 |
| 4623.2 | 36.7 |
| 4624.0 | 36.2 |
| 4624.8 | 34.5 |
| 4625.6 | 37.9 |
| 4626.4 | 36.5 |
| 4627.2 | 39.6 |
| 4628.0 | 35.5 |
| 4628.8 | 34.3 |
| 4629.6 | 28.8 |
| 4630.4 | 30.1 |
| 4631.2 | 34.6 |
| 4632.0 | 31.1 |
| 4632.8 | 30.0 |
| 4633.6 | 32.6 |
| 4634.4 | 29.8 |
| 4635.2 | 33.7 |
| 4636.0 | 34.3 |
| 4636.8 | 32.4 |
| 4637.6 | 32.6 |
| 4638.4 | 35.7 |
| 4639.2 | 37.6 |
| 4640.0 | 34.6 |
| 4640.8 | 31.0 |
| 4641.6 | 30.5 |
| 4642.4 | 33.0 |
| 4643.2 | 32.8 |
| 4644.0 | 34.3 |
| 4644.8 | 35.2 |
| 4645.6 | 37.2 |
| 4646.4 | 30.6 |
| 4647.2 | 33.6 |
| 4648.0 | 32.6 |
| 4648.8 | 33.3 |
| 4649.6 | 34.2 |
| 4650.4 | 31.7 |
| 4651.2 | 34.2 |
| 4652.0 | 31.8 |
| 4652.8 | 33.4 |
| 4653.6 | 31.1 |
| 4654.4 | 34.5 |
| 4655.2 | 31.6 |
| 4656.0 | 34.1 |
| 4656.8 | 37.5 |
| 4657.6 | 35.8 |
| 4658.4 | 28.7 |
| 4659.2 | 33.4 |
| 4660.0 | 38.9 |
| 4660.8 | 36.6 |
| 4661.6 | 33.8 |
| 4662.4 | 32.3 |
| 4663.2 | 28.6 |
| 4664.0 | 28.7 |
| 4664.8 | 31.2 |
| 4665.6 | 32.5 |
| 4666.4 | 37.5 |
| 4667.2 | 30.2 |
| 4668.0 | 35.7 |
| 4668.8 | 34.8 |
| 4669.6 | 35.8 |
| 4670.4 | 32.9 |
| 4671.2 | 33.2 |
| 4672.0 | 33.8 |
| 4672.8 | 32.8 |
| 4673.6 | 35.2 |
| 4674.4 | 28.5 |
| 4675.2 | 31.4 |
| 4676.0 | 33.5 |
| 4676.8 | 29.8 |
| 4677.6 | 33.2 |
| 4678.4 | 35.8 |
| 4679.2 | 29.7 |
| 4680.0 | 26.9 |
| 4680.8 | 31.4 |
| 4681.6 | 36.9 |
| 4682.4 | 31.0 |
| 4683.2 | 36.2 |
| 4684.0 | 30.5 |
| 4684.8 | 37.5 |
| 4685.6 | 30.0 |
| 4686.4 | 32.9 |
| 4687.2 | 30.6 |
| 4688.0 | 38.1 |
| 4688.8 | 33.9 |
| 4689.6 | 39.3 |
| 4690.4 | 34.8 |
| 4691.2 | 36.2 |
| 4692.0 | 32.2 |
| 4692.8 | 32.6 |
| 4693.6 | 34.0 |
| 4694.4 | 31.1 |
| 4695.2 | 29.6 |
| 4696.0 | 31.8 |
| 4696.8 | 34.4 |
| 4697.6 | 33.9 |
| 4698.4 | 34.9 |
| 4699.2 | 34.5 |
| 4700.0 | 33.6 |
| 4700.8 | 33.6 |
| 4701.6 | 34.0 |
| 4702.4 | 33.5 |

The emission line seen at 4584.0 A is H-gamma 4340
